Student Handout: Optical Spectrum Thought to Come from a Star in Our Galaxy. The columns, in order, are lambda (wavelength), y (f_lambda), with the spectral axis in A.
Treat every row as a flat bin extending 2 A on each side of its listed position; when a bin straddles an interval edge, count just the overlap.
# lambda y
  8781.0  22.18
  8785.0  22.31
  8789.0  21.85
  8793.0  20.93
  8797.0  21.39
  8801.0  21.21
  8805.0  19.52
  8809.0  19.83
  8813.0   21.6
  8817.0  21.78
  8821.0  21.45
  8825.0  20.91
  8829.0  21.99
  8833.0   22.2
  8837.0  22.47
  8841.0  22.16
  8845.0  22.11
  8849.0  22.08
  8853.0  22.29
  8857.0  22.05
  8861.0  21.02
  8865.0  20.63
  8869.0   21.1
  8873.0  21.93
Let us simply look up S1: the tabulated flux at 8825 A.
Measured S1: 20.91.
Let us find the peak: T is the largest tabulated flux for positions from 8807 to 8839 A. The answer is 22.47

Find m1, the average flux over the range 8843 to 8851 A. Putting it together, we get 22.1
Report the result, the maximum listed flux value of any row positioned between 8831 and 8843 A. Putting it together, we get 22.47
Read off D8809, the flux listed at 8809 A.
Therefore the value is 19.83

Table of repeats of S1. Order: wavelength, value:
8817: 21.78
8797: 21.39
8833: 22.2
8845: 22.11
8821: 21.45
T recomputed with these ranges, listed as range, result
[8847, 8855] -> 22.29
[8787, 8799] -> 21.85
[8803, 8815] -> 21.6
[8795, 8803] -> 21.39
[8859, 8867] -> 21.02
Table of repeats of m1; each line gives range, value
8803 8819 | 20.7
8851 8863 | 21.8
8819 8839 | 21.8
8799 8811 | 20.2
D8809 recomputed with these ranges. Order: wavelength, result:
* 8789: 21.85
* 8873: 21.93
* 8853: 22.29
